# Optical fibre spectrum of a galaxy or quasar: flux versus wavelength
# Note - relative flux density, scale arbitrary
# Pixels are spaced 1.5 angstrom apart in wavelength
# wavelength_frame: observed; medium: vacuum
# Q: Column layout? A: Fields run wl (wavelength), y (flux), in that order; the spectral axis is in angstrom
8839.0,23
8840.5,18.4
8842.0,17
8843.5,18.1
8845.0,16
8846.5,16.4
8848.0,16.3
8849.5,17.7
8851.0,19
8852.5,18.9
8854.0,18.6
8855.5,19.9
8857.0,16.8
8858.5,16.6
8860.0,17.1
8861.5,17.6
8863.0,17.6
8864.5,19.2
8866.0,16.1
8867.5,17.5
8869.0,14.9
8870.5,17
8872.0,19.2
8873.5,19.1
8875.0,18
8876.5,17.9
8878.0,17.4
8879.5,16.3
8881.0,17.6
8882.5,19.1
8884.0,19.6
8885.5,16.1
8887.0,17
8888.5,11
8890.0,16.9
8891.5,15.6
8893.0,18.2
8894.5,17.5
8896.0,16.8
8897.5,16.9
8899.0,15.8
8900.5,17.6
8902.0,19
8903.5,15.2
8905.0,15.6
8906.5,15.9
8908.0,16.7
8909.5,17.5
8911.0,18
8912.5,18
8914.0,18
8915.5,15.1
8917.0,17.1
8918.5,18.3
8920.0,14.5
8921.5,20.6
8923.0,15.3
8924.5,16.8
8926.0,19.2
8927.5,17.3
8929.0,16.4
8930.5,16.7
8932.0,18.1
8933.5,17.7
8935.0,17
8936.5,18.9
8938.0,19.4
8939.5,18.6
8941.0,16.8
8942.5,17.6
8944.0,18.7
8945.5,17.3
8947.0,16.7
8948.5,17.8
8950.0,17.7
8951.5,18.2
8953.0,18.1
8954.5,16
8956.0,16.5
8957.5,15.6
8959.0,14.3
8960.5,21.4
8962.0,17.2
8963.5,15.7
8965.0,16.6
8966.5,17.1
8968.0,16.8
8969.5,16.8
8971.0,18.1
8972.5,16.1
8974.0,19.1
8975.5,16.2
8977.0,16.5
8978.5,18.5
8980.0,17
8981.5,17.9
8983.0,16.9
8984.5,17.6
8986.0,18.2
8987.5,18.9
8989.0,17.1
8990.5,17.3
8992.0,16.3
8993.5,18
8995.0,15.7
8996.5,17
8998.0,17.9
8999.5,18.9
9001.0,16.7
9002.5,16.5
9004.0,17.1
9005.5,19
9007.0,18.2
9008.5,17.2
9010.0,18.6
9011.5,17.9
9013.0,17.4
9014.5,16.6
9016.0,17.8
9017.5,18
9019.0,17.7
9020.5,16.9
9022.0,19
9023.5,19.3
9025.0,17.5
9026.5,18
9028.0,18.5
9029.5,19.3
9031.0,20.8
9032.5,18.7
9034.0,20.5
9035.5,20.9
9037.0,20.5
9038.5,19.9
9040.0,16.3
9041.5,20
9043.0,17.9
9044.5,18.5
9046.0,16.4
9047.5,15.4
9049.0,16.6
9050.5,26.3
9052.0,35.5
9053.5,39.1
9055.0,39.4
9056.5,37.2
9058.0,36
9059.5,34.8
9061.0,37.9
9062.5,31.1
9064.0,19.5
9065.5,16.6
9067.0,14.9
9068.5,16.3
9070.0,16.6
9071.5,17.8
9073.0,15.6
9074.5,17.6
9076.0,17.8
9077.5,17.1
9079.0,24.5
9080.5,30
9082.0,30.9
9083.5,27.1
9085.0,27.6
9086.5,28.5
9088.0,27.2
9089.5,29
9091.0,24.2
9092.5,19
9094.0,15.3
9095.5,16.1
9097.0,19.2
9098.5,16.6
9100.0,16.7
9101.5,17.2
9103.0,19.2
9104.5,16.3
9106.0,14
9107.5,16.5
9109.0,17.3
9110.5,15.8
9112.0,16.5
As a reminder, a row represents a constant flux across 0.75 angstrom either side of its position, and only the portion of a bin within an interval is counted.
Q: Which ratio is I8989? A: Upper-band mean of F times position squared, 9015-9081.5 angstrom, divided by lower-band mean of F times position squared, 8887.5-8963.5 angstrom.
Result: 1.32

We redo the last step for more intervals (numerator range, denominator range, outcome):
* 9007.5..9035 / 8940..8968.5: 1.08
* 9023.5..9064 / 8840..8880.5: 1.43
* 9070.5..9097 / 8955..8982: 1.35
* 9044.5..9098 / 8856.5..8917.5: 1.48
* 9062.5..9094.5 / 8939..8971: 1.30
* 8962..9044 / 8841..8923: 1.07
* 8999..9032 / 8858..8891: 1.08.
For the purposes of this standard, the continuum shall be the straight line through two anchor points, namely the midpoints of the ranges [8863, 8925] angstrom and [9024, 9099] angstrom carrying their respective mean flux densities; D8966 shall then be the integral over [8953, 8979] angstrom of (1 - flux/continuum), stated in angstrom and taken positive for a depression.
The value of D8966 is 3.4 angstrom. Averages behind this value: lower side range 17.1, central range 17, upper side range 22.8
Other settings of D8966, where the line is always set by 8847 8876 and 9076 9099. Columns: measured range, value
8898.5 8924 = 2.7 angstrom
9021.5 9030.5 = 1.3 angstrom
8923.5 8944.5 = 1.9 angstrom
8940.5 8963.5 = 3.1 angstrom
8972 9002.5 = 5.1 angstrom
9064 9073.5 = 2.6 angstrom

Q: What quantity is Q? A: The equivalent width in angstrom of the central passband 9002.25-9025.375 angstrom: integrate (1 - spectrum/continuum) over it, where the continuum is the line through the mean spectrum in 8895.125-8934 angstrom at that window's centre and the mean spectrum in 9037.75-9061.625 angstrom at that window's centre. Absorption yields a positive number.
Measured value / 6.02 angstrom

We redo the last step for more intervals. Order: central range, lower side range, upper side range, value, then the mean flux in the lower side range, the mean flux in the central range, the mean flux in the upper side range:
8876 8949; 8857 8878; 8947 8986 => 0.7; 17.5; 17.2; 17.2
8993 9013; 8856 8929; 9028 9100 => 3.2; 17.1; 17.6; 23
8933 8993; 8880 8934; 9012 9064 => 6.2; 17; 17.4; 22.7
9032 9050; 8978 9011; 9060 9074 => 1.0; 17.6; 18.6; 20.9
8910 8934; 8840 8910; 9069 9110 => 0.8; 17.2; 17.3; 20.5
